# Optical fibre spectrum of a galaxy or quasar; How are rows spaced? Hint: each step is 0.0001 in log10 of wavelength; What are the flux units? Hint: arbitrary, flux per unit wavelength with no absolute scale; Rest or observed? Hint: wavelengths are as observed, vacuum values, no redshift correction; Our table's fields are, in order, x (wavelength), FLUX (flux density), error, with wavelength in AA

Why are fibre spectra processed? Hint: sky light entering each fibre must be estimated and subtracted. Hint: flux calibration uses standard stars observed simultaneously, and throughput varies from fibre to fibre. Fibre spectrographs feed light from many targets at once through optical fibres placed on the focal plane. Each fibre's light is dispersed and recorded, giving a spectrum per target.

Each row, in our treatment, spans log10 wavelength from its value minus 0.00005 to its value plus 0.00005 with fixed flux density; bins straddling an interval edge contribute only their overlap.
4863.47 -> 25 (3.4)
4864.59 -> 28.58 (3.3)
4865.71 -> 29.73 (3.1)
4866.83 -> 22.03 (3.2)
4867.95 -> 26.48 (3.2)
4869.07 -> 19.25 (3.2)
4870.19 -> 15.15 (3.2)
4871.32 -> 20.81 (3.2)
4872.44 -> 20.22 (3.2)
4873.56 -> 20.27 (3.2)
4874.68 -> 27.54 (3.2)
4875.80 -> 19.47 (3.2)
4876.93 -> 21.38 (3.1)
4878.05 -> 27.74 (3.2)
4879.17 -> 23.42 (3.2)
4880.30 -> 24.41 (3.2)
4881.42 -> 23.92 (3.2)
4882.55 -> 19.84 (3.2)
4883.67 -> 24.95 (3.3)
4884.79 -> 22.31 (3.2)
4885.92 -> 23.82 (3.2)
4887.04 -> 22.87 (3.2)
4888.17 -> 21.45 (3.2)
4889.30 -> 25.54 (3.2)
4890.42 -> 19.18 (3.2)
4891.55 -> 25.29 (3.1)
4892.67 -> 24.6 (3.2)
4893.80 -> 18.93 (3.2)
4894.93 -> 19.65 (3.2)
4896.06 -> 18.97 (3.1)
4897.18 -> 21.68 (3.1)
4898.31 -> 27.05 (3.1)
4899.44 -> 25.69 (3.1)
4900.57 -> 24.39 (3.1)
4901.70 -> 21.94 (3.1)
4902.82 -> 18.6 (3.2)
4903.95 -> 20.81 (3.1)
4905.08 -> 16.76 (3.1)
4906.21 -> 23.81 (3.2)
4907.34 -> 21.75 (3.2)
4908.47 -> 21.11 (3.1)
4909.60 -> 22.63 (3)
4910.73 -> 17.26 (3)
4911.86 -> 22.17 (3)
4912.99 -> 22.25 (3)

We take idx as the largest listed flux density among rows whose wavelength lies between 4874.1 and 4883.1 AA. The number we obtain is 27.74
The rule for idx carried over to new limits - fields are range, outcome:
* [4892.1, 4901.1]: 27.05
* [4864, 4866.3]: 29.73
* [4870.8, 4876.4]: 27.54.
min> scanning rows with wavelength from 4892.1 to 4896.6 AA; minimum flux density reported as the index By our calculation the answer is 18.93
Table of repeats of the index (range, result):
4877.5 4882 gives 23.42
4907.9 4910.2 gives 21.11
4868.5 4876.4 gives 15.15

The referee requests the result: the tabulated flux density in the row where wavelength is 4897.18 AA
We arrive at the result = 21.68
